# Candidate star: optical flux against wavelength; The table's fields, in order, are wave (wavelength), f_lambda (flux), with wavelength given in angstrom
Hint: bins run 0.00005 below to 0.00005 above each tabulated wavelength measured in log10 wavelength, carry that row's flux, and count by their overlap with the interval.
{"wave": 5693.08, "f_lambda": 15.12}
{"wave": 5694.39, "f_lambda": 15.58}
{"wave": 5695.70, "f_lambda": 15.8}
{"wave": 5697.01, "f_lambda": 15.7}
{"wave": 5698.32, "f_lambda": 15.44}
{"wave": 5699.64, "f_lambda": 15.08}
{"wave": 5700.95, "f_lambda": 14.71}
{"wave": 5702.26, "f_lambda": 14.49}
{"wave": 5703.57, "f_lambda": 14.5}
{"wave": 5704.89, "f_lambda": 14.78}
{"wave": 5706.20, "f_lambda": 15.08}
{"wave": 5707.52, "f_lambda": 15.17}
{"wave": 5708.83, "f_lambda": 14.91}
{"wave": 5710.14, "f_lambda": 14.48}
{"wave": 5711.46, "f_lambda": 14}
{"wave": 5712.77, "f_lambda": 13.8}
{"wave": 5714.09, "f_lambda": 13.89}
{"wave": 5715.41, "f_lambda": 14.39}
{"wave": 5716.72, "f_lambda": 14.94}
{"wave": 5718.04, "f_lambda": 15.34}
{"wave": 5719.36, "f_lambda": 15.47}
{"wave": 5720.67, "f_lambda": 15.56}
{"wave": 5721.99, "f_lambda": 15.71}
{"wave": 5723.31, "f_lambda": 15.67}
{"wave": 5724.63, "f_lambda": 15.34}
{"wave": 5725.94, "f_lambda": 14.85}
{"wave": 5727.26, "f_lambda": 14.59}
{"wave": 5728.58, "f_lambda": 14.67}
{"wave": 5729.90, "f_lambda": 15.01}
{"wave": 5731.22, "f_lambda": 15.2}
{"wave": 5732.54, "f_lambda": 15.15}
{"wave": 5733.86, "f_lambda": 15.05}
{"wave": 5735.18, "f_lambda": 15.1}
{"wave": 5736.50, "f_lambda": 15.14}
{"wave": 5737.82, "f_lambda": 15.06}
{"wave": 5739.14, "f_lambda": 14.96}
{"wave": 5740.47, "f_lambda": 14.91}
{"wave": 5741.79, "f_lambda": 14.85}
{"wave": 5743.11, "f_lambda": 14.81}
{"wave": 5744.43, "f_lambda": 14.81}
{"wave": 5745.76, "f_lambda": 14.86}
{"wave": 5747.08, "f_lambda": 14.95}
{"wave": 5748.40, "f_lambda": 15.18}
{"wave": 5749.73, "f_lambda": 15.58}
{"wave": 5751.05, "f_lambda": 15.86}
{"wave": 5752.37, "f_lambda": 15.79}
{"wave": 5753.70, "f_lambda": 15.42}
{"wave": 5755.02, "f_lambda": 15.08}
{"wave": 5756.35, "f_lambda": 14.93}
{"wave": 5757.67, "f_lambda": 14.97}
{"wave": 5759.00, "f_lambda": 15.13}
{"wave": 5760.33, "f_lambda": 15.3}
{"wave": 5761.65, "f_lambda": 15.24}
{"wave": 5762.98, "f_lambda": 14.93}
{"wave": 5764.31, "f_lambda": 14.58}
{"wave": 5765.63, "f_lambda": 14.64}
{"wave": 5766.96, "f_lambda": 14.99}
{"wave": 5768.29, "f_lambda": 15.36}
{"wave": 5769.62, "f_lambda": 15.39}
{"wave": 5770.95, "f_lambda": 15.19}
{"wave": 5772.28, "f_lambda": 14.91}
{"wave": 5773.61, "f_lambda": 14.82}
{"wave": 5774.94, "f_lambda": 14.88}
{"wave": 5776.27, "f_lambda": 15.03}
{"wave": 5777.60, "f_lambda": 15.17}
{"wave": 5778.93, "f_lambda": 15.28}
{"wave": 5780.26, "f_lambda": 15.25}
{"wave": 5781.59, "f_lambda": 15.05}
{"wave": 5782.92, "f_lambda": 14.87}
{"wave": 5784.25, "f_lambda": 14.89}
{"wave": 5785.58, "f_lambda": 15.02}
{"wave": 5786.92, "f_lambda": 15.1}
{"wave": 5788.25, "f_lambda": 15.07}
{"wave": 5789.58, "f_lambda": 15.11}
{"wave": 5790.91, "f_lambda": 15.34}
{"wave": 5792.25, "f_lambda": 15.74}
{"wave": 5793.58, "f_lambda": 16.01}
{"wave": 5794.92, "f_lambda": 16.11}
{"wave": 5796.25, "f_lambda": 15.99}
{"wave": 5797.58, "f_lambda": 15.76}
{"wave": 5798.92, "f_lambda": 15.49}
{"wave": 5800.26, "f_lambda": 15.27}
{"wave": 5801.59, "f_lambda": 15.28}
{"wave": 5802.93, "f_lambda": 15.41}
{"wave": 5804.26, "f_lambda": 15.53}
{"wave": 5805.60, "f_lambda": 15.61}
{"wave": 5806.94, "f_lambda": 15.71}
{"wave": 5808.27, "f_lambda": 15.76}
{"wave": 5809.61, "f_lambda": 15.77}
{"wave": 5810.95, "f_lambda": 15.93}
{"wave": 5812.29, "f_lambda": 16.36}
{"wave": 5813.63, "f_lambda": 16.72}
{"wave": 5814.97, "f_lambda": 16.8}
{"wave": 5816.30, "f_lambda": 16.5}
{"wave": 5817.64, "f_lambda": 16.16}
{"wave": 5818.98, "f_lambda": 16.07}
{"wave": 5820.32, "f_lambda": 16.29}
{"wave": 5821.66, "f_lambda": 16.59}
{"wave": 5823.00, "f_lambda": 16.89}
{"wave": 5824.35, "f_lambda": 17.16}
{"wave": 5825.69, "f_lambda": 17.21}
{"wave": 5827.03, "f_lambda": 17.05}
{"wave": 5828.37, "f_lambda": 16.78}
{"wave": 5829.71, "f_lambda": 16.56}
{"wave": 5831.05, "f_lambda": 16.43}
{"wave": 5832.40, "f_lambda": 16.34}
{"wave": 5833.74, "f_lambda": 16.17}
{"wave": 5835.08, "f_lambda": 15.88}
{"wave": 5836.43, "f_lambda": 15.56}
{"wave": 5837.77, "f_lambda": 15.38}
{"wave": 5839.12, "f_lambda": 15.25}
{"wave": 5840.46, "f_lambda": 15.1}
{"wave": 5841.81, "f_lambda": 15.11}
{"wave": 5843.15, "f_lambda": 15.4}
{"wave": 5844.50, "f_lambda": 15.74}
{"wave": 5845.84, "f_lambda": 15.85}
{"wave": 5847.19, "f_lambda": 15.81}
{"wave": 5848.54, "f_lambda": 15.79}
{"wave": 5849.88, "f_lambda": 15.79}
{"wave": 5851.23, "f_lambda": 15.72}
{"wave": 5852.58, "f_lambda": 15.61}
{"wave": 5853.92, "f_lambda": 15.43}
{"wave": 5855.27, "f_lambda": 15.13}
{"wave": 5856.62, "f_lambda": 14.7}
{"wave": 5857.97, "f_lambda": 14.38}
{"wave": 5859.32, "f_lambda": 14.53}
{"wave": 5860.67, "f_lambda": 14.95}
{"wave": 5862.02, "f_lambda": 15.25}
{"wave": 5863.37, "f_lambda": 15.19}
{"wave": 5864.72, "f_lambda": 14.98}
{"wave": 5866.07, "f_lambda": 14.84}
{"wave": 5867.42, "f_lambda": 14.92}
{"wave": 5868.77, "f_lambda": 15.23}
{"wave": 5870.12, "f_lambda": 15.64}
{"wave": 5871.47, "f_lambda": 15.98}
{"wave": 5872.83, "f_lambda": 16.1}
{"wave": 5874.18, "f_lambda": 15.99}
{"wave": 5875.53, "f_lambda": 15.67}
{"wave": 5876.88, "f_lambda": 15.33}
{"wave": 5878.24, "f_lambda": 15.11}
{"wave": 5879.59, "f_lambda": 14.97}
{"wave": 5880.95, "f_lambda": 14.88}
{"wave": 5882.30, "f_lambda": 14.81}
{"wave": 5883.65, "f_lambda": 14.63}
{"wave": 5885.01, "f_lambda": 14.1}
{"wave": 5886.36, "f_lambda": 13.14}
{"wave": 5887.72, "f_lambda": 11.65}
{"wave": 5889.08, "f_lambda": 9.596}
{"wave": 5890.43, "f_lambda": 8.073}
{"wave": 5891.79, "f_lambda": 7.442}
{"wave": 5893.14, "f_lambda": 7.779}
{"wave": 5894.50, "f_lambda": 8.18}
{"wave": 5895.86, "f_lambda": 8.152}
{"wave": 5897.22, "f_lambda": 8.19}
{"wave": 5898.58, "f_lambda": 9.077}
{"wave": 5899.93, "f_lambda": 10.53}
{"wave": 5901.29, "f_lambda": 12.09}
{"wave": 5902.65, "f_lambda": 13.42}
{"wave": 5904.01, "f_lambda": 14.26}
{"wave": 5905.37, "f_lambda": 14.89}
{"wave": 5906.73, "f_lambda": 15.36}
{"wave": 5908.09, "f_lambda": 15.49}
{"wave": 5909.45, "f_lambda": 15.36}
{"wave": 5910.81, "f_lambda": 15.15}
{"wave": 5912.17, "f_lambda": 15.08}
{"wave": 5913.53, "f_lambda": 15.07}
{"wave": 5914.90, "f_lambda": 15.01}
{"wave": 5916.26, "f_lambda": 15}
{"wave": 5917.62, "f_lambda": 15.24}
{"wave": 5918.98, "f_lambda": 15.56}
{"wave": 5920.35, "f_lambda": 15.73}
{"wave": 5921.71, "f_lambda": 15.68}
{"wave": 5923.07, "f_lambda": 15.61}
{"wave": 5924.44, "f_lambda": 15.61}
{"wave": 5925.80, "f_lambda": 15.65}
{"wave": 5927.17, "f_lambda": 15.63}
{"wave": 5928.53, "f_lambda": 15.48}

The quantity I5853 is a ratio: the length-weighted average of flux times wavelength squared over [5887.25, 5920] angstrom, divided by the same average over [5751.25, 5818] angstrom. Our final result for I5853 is 0.8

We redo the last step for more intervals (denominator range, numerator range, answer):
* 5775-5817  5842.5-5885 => 1.00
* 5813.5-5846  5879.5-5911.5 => 0.76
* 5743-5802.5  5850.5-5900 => 0.91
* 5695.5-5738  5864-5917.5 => 0.95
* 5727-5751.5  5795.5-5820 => 1.08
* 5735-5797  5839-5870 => 1.04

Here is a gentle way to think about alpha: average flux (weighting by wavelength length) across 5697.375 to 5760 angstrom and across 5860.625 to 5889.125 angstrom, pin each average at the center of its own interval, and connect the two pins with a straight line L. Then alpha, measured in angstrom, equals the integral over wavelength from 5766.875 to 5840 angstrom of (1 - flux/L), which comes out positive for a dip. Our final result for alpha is -4.3 angstrom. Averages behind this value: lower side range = 15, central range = 15.8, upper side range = 14.8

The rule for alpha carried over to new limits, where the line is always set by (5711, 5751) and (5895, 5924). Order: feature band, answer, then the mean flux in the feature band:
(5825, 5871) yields -4.47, 15.6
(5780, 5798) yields -0.97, 15.4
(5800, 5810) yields -0.73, 15.6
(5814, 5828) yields -2.24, 16.7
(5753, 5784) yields -0.70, 15.1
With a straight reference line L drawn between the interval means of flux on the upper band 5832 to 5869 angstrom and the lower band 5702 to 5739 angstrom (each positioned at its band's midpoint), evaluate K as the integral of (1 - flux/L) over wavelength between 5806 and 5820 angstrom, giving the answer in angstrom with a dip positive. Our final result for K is -0.9 angstrom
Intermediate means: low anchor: 14.9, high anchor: 15.4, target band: 16.2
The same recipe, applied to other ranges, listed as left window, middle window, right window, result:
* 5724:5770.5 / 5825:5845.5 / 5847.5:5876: -0.97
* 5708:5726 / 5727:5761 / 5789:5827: 0.30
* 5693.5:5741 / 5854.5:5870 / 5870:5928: -1.18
